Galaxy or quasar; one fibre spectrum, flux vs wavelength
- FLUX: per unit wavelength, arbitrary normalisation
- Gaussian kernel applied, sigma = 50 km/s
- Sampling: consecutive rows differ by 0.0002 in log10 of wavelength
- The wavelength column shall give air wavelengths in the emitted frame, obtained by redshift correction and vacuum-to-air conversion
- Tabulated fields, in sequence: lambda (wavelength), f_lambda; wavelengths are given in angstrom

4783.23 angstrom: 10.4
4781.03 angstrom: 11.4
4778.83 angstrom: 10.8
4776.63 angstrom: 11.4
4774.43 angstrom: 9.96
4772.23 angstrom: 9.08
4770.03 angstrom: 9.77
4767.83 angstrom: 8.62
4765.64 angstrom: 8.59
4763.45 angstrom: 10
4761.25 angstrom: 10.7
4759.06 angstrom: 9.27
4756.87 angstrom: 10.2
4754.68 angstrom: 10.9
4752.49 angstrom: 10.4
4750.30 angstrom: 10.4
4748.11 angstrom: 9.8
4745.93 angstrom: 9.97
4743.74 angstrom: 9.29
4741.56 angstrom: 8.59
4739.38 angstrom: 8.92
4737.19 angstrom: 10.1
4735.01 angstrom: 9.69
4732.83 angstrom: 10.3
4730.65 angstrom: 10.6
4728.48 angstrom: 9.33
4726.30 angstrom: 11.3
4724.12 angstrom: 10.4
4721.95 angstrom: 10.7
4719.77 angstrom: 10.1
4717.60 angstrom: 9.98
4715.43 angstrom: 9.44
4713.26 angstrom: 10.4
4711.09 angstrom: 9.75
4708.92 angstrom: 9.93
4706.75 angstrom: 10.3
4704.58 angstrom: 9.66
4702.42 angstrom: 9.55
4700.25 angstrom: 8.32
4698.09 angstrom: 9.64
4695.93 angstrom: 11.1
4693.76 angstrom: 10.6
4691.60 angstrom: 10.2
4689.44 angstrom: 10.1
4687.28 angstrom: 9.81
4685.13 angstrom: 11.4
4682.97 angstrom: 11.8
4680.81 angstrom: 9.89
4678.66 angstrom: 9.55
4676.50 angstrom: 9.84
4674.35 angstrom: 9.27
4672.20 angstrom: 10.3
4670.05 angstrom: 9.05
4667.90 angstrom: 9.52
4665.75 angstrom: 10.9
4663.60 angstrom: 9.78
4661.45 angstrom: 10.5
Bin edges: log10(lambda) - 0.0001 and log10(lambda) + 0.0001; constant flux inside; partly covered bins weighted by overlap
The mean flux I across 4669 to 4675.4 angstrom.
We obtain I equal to 9.55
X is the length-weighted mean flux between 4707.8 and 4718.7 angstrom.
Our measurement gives 9.9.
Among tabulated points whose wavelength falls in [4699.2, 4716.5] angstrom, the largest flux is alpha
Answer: 10.4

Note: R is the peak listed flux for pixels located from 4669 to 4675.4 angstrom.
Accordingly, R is 10.3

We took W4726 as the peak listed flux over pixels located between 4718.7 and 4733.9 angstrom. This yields 11.3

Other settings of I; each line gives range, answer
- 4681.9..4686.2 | 11.6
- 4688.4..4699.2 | 10.3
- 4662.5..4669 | 10.1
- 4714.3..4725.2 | 10.1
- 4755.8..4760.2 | 9.75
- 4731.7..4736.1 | 10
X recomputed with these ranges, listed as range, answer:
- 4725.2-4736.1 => 10.2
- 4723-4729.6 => 10.4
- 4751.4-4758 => 10.5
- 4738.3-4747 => 9.19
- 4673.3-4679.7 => 9.55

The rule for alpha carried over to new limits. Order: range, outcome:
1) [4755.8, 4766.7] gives 10.7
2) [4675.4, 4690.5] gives 11.8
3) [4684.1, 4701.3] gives 11.4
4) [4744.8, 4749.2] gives 9.97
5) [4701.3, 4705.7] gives 9.66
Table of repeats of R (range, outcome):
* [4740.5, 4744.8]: 9.29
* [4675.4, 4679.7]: 9.84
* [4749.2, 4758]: 10.9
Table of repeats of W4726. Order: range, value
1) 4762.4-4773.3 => 10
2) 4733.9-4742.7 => 10.1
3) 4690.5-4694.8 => 10.6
